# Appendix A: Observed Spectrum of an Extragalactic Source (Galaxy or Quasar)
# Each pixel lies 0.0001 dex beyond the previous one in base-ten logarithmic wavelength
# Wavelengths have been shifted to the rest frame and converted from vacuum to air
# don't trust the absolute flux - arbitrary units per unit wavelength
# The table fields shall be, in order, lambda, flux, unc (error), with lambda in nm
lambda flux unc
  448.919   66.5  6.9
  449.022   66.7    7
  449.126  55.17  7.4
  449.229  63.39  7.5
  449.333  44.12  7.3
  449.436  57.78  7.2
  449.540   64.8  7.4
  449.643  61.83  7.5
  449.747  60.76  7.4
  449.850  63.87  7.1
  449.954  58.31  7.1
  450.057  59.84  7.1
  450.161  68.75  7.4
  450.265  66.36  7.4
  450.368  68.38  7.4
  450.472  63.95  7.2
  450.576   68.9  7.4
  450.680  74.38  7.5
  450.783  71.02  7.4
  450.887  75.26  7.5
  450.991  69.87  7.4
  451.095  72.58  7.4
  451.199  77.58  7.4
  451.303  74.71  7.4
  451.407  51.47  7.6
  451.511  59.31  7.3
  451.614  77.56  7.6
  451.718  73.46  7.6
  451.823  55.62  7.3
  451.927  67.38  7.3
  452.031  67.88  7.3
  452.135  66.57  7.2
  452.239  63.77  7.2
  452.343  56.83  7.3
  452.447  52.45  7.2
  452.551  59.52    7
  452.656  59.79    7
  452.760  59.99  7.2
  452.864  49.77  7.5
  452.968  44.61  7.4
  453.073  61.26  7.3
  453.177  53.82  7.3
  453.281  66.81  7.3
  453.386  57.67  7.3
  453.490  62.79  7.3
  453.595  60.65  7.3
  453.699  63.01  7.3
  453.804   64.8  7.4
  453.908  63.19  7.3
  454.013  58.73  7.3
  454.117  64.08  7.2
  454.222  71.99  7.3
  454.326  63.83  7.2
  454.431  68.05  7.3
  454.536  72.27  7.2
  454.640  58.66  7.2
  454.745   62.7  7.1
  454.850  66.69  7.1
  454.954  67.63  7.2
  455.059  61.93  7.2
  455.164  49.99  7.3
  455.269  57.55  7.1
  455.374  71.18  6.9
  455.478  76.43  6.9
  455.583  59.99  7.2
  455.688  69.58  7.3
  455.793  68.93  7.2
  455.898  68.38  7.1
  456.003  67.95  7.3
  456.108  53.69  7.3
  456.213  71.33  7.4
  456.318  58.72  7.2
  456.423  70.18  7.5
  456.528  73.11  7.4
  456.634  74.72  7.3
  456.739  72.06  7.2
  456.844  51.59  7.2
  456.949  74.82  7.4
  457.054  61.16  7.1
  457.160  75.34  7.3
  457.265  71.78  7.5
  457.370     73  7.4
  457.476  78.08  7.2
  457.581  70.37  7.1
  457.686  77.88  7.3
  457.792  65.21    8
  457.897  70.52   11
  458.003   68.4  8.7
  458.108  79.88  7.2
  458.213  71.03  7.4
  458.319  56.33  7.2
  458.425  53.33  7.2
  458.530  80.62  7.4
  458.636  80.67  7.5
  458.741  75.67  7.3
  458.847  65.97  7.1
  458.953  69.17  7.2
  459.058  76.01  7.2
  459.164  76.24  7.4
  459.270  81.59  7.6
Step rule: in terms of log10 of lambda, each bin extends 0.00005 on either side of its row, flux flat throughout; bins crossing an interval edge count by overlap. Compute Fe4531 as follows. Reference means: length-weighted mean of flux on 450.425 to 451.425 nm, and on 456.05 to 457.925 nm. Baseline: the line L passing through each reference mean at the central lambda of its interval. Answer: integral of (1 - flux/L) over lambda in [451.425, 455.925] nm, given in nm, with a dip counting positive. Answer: 0.45 nm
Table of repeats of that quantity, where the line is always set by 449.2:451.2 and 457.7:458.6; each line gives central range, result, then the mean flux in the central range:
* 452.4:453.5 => 0.16 nm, 56.9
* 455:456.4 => 0.07 nm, 64.4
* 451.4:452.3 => 0.01 nm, 65.4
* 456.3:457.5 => -0.03 nm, 69.6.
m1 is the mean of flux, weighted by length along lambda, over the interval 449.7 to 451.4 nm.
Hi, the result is 68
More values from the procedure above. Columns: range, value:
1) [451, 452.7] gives 64.9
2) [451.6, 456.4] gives 63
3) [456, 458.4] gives 68.8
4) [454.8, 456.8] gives 66.3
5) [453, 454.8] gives 63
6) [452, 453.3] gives 58.4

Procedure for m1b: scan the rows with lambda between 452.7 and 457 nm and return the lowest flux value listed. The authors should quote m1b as 44.61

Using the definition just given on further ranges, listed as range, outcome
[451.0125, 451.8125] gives 51.47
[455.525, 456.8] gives 53.69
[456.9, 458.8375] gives 53.33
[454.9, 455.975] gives 49.99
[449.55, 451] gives 58.31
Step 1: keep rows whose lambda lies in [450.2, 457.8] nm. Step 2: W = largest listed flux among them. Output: 78.08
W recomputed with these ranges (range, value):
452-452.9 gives 67.88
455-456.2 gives 76.43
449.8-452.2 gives 77.58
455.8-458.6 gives 80.62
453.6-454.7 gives 72.27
